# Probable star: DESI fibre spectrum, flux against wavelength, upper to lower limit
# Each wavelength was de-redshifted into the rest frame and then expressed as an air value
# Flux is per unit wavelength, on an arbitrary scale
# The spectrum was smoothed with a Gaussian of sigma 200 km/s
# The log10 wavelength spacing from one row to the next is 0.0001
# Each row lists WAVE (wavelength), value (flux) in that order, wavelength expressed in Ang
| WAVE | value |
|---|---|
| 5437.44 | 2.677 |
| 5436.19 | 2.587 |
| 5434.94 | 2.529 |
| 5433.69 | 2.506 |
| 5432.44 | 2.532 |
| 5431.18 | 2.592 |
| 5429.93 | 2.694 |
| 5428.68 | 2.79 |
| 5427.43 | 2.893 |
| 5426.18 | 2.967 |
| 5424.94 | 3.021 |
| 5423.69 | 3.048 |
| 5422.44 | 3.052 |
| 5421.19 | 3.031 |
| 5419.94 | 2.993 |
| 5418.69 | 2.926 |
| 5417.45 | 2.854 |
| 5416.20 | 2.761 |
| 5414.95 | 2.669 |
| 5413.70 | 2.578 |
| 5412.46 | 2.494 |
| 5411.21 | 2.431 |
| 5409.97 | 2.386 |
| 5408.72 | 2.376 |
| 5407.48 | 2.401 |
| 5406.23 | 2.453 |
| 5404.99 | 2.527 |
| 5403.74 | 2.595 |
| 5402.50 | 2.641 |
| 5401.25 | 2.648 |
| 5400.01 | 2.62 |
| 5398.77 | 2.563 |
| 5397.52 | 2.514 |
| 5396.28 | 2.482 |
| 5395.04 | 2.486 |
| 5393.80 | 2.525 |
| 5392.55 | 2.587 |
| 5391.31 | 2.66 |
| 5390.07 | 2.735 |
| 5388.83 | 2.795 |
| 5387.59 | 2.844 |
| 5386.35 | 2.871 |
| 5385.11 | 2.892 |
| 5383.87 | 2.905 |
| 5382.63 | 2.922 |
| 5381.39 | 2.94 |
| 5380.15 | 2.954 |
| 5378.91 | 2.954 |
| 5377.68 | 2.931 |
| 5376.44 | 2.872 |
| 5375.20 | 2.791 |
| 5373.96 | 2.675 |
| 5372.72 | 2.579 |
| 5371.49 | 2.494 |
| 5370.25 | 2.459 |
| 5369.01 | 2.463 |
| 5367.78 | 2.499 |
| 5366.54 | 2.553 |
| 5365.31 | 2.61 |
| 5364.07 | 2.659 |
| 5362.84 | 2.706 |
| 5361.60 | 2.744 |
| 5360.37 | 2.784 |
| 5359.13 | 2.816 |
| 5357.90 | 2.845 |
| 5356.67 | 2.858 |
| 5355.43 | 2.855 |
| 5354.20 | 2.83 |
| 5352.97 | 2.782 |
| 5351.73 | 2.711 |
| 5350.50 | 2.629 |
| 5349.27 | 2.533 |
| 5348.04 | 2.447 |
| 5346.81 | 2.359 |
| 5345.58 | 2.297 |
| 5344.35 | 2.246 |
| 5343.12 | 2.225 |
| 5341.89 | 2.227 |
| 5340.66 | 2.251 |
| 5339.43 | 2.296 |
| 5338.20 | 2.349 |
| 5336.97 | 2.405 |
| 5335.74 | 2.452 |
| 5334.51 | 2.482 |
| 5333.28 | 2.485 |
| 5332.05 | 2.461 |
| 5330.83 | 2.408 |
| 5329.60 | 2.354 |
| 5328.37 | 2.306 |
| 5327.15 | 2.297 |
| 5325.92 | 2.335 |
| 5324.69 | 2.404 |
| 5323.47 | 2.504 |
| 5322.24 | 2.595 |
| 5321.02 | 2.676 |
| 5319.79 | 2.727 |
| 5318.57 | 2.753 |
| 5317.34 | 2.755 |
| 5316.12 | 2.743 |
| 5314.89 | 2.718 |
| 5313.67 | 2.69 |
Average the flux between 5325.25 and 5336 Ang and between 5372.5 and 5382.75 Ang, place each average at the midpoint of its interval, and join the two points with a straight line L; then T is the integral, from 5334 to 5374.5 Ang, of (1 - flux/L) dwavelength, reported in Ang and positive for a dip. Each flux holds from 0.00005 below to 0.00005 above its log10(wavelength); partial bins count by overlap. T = 1.2 Ang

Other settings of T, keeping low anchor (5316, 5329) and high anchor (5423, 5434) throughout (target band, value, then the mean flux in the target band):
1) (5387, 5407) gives 0.9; 2.6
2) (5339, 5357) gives 0.7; 2.5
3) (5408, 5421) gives 0.5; 2.66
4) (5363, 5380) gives 0.0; 2.67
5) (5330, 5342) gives 0.9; 2.39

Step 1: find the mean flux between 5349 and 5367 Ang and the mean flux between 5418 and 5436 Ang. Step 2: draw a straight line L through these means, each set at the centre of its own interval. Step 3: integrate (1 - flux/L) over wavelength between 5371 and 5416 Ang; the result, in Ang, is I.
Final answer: 1.9 Ang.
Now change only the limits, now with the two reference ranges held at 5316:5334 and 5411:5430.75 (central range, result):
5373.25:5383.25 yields -0.69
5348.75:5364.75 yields -0.80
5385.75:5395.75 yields 0.17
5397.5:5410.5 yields 1.19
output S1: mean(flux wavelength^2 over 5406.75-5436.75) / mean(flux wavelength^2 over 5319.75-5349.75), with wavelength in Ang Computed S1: 1.2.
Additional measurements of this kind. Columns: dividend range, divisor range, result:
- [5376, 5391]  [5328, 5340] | 1.22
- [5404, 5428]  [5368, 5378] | 1.05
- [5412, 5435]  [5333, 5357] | 1.16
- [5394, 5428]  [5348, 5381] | 1.01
